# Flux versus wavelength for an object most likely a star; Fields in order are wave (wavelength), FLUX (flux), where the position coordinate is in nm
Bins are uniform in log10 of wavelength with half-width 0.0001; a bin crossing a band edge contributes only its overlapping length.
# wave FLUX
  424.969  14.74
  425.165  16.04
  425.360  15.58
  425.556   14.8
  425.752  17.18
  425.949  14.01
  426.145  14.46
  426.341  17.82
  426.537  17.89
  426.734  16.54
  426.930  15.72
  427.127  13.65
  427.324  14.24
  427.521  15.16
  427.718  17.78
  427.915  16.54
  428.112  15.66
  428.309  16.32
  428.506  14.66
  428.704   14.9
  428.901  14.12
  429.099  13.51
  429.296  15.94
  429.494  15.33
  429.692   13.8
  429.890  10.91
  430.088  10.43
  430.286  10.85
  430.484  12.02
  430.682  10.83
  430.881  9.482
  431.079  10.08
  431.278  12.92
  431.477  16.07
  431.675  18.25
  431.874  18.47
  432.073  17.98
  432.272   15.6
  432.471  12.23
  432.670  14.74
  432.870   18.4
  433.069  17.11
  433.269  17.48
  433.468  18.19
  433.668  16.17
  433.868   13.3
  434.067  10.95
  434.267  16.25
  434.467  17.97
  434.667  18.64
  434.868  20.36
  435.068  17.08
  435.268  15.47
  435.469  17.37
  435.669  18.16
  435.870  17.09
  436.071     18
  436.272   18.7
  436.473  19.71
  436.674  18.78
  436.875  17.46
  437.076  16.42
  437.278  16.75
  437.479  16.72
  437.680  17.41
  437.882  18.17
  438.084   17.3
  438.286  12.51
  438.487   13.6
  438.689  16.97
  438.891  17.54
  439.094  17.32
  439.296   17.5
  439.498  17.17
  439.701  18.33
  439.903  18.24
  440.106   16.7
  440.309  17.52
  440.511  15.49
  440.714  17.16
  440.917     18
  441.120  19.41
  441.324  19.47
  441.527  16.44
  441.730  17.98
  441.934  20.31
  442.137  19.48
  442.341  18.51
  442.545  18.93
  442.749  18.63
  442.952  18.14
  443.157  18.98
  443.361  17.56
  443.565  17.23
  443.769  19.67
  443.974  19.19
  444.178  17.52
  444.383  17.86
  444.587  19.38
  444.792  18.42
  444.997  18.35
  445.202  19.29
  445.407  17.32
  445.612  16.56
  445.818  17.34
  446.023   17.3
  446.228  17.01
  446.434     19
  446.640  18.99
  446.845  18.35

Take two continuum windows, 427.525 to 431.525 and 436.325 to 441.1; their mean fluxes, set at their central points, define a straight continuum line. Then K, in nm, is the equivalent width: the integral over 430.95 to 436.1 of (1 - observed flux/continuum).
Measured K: -0.38 nm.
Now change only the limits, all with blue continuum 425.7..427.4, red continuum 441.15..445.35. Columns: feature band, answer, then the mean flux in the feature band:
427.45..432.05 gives 0.59 nm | 14.1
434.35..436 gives -0.06 nm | 17.8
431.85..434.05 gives 0.10 nm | 16.1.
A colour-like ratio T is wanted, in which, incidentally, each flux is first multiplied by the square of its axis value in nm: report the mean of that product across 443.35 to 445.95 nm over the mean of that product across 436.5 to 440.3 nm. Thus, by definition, 1.1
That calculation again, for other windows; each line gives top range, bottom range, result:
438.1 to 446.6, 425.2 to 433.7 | 1.26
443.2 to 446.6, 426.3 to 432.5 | 1.34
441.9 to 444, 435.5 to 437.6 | 1.08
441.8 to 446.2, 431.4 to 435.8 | 1.16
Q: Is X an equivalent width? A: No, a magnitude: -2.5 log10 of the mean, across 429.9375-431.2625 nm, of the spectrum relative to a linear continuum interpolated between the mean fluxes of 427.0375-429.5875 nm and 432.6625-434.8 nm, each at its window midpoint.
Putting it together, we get 0.41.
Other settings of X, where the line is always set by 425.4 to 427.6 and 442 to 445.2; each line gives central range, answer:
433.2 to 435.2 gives 0.02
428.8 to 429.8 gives 0.11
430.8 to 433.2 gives 0.09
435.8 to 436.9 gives -0.07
